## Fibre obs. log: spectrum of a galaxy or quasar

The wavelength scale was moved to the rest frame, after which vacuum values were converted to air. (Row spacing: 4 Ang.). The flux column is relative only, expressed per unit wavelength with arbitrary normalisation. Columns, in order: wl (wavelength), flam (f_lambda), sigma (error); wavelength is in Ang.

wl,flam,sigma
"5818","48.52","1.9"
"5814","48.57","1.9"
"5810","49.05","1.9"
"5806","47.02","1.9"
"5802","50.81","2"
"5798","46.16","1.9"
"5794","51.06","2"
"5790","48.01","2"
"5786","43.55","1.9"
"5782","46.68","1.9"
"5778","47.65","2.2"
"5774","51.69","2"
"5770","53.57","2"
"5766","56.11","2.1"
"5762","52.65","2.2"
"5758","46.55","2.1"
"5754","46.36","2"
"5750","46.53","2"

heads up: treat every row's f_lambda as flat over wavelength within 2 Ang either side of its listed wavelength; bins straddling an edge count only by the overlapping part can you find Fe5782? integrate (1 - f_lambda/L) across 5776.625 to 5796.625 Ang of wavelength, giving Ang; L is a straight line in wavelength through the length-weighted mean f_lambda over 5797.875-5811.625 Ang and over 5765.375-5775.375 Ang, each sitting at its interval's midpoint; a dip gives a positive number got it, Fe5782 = 1.5 Ang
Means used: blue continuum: 53.6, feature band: 47.3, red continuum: 48.5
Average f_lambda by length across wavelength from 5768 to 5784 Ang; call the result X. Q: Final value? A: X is 49.9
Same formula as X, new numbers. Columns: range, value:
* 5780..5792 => 46.1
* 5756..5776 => 52.1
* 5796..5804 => 48.5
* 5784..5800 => 47.2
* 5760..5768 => 54.4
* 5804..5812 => 48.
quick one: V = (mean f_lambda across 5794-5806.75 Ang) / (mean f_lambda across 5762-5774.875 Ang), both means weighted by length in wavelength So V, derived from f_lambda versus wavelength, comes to 0.90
